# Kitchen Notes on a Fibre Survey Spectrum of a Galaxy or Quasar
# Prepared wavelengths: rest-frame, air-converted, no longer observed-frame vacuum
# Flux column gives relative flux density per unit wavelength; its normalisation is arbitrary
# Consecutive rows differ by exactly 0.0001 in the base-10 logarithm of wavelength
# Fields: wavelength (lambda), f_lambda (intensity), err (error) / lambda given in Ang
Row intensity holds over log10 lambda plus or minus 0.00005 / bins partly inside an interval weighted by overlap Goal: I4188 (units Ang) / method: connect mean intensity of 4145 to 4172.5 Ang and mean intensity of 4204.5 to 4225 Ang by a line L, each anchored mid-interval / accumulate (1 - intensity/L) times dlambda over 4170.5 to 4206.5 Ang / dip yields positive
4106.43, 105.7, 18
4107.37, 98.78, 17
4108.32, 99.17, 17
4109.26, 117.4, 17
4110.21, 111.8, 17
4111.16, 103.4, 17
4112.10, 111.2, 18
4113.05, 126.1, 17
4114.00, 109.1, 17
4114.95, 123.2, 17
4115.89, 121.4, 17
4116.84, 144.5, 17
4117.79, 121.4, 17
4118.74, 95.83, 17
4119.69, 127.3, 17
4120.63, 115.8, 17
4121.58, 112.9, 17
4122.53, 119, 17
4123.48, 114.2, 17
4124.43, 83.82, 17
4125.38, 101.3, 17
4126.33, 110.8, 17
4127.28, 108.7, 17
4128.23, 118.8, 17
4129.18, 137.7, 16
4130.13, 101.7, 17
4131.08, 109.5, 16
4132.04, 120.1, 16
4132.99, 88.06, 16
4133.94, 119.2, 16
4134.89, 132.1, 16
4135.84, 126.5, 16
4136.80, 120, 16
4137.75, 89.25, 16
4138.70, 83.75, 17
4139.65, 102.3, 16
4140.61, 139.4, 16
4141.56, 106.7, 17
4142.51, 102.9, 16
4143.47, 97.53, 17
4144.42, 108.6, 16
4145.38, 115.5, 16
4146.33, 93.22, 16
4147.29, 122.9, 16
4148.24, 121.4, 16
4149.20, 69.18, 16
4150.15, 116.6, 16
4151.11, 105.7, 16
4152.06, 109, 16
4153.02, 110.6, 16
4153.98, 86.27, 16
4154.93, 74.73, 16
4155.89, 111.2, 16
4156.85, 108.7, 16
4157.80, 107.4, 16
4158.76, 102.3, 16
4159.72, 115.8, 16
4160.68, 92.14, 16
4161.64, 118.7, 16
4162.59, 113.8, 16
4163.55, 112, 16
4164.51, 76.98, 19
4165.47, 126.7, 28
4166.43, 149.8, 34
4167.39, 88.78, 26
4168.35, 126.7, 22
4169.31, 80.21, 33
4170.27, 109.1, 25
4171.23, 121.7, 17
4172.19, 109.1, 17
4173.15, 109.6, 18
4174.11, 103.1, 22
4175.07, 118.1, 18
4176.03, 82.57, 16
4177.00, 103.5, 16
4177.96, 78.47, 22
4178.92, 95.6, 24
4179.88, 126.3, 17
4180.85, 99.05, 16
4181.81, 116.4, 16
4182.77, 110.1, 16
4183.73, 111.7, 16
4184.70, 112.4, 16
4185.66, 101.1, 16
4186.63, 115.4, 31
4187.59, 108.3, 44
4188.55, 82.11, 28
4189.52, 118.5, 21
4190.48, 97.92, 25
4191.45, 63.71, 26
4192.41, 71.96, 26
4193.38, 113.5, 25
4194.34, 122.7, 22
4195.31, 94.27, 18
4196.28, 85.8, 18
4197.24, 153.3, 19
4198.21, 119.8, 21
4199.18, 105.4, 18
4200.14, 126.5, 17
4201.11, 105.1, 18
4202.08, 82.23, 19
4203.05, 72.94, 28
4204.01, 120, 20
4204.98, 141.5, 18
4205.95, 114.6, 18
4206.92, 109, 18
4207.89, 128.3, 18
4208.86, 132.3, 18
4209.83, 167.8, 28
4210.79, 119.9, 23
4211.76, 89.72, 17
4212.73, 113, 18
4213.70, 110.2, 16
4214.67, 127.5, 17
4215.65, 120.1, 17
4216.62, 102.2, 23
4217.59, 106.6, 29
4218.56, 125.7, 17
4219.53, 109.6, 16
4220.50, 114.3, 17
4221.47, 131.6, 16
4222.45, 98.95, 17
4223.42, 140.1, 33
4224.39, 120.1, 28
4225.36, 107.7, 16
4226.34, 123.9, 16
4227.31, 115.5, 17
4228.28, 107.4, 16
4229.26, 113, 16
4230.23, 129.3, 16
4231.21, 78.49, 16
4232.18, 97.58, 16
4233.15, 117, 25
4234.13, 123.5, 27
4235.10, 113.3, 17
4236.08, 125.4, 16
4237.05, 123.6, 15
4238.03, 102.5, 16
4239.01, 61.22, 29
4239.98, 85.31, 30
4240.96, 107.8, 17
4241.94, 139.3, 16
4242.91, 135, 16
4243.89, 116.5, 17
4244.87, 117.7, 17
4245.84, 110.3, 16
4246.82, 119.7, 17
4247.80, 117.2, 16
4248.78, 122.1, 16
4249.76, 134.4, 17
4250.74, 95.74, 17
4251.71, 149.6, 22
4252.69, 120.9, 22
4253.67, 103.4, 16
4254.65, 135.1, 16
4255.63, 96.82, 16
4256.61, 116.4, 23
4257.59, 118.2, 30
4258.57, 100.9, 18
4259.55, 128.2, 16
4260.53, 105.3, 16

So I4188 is 2.5 Ang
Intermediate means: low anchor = 107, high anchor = 120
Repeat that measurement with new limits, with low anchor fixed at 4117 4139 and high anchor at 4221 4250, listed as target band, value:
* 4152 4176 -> 1.3 Ang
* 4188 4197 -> 1.4 Ang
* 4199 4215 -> -0.3 Ang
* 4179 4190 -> 0.4 Ang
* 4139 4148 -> 0.2 Ang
